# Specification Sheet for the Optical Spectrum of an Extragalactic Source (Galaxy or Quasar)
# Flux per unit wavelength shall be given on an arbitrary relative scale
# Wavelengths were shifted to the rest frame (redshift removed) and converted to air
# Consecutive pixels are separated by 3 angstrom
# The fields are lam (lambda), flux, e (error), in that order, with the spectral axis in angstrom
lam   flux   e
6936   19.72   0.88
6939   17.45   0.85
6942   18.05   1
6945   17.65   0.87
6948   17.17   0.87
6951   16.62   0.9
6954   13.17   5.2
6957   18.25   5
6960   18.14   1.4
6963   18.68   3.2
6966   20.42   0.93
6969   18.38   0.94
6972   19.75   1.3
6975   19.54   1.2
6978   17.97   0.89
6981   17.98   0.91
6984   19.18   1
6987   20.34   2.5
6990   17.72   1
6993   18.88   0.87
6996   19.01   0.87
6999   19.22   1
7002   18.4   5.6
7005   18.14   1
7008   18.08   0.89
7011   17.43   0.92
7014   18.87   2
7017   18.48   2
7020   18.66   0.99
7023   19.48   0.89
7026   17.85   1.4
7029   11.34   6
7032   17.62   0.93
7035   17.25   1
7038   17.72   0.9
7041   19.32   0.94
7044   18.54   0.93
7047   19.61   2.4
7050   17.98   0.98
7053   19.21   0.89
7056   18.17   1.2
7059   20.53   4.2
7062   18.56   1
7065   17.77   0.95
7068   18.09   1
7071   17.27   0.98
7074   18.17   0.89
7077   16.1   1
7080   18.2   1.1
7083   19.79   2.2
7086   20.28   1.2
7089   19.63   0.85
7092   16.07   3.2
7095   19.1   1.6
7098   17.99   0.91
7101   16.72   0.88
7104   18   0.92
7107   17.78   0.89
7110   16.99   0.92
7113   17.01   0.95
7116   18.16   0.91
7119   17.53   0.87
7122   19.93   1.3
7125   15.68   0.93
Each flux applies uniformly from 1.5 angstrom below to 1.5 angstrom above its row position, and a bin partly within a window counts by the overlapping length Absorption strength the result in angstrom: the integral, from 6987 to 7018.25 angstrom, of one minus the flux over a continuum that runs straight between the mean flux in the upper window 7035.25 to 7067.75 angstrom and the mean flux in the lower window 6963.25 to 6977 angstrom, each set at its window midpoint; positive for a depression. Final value 1.0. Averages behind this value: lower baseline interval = 19.4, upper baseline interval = 18.7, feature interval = 18.5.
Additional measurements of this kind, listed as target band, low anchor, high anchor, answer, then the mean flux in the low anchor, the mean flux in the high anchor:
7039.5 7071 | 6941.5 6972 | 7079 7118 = -1.2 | 17.7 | 18.1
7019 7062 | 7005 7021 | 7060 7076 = 0.1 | 18.3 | 18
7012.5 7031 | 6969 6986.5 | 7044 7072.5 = 1.3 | 18.9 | 18.6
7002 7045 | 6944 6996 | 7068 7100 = 1.1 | 18.3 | 18.2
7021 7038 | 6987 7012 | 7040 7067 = 1.7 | 18.5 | 18.8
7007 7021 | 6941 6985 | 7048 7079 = -0.1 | 18.1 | 18.2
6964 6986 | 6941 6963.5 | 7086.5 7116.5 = -2.3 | 17.1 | 17.8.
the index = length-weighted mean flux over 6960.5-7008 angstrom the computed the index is 18.9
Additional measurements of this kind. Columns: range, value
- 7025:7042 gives 16.7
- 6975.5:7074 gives 18.3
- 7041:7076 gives 18.5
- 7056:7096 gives 18.4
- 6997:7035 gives 17.8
